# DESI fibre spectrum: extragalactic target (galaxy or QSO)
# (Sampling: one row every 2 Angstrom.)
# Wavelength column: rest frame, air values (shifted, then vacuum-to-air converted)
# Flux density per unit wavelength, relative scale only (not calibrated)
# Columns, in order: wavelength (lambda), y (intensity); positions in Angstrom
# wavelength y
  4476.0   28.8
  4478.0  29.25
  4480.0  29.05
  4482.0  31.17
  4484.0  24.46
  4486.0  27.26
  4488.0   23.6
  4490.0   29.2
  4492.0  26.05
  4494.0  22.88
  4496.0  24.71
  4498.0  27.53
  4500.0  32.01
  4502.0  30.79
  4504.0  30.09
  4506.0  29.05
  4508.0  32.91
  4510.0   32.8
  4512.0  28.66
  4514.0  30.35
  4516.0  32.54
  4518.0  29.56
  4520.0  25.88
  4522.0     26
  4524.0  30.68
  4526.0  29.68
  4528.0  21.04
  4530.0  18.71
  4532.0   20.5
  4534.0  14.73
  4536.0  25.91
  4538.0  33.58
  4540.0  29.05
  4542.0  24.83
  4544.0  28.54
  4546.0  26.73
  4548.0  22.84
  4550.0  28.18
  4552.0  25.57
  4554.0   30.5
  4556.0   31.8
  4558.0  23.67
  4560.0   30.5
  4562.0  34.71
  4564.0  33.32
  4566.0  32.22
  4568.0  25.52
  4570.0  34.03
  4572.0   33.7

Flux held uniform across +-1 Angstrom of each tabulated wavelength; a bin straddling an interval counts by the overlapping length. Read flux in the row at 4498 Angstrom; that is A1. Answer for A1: 27.53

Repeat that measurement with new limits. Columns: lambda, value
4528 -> 21.04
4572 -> 33.7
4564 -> 33.32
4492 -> 26.05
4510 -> 32.8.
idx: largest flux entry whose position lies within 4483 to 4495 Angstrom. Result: 29.2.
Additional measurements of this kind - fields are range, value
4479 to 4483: 31.17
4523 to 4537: 30.68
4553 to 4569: 34.71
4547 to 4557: 31.8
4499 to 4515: 32.91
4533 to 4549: 33.58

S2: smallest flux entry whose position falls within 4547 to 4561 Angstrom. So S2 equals 22.84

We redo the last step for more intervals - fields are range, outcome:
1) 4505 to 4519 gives 28.66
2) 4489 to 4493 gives 26.05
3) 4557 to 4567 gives 23.67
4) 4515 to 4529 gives 21.04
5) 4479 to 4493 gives 23.6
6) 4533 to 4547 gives 14.73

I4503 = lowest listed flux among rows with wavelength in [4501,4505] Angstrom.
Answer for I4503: 30.09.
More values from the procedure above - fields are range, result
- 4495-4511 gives 24.71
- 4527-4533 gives 18.71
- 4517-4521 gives 25.88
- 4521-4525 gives 26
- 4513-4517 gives 30.35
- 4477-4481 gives 29.05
